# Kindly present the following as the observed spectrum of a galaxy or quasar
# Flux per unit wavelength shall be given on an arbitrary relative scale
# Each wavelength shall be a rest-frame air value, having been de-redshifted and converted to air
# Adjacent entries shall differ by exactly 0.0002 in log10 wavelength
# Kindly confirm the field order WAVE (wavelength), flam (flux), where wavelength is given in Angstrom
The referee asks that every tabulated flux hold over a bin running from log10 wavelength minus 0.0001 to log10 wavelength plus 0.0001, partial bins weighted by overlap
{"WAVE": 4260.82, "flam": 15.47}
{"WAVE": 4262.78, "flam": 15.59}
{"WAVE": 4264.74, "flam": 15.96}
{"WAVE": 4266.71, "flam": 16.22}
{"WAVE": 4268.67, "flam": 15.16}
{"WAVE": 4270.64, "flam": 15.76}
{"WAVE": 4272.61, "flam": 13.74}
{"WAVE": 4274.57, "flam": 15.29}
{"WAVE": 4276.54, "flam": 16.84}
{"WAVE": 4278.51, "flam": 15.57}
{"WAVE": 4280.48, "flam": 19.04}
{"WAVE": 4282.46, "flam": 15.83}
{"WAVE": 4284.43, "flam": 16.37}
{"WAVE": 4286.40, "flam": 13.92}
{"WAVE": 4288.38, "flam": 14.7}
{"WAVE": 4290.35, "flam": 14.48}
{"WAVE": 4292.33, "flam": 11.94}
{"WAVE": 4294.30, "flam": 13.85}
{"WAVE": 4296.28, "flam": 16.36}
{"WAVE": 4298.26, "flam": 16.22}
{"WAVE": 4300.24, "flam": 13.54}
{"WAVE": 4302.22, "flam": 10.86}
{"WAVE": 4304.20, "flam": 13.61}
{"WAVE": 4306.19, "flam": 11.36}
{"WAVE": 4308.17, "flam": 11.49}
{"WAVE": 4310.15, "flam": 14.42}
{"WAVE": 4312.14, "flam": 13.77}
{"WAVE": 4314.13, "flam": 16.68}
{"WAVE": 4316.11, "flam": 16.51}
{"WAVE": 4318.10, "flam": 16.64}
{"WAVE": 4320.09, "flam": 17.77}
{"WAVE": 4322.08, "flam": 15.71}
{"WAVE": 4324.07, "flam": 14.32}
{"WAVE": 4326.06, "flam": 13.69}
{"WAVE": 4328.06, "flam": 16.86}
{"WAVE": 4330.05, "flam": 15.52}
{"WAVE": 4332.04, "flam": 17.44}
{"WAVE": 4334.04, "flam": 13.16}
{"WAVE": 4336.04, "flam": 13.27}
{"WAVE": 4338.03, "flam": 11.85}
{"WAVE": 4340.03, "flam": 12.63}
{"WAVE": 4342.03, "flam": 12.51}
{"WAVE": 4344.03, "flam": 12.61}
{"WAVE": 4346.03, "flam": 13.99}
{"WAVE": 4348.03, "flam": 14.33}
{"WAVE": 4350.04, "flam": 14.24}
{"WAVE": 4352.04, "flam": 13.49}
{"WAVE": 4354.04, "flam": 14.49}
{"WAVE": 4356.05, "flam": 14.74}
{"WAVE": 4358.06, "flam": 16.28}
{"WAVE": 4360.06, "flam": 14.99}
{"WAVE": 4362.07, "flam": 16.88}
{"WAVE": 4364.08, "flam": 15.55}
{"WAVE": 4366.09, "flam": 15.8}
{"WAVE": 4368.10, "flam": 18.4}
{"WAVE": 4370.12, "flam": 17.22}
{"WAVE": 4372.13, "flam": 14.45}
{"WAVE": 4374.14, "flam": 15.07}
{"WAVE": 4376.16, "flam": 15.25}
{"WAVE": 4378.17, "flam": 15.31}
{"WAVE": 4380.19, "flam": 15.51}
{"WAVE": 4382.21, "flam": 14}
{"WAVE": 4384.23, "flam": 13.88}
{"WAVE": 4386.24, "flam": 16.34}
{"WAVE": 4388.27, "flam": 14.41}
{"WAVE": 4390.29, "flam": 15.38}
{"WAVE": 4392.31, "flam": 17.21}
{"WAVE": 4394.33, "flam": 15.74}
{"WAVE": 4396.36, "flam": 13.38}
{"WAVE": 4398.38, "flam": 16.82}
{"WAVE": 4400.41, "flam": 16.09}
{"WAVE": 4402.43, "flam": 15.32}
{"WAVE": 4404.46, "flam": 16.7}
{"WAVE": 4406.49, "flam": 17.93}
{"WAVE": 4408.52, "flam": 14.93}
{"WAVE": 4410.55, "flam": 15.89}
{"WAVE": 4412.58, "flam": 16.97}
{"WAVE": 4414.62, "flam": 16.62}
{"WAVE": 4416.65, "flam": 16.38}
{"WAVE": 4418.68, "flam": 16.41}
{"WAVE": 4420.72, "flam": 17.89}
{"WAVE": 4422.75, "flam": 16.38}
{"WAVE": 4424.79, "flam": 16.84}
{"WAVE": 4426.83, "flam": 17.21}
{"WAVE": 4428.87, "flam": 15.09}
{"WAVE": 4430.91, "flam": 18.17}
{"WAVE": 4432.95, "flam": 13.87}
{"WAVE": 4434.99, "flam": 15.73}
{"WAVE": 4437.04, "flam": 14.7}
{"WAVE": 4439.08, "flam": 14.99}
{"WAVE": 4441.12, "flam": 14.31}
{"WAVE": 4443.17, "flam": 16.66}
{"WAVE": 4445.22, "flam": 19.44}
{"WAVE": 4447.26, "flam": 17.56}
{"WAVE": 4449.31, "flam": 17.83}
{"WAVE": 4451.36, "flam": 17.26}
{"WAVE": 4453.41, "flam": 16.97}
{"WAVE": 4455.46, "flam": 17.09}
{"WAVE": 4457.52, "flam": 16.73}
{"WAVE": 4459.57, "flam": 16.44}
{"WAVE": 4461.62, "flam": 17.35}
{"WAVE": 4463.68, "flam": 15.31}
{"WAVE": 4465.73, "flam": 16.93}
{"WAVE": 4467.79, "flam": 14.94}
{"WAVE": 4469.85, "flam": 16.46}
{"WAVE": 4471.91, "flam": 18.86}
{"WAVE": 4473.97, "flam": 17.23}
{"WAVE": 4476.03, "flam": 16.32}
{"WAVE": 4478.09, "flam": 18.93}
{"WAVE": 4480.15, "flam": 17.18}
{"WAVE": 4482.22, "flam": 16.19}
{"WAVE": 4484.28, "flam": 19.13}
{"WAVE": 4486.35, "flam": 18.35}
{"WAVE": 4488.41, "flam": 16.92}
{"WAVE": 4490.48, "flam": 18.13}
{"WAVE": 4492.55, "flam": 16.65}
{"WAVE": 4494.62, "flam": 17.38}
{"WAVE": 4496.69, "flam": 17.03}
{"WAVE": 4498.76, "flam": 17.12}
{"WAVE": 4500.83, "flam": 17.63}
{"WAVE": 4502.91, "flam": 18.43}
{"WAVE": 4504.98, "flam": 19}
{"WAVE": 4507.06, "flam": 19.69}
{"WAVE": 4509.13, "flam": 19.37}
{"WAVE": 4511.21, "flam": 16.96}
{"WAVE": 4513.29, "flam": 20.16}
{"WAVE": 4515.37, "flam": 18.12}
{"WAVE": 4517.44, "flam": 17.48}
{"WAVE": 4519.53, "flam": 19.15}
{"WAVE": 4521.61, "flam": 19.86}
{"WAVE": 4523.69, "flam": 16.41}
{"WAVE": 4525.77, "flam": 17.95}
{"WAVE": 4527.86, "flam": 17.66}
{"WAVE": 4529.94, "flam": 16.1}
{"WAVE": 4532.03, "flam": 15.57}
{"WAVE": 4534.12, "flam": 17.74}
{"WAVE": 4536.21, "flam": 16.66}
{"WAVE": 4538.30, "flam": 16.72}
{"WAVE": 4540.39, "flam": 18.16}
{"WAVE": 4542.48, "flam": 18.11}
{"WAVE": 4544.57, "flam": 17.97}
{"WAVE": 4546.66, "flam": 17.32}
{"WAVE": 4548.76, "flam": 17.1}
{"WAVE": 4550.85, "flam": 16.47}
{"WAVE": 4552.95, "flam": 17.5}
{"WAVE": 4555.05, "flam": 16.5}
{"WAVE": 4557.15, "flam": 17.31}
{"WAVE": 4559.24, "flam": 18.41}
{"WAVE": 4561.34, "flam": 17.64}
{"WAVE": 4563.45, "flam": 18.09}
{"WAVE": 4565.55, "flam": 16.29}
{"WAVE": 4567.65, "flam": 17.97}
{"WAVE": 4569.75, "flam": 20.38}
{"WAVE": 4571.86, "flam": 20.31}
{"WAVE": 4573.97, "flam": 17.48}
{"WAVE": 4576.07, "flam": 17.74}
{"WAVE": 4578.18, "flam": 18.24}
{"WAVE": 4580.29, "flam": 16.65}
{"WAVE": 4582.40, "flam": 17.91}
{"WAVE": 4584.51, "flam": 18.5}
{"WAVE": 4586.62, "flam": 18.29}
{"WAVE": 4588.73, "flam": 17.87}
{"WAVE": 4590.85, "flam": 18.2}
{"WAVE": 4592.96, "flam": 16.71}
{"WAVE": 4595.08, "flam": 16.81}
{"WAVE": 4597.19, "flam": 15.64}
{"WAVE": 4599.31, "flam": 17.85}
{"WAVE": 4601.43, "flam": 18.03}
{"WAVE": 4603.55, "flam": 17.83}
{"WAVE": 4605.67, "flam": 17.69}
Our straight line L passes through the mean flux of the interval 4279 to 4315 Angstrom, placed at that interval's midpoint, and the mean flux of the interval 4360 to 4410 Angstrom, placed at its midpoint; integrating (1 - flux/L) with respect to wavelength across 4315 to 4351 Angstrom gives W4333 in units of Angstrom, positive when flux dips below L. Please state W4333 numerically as 0.7 Angstrom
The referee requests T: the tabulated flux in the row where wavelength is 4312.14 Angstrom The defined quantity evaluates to 13.77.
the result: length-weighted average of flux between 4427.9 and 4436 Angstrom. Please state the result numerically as 15.7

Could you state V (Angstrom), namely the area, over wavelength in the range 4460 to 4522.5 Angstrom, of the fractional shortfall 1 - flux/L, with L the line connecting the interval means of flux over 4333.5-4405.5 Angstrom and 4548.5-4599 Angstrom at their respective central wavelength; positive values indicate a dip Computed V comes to -4.3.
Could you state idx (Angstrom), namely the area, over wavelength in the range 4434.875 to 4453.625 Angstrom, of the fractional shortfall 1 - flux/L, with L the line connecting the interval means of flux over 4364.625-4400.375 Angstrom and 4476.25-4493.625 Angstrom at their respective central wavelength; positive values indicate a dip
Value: 0.3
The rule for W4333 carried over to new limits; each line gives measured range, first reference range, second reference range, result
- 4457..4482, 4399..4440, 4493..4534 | 0.4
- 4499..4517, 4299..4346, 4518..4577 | -1.6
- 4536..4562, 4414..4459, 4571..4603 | 0.1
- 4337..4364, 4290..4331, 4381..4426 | 1.9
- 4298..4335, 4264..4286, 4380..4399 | 2.3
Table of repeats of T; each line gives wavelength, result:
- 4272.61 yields 13.74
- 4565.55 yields 16.29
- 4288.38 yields 14.7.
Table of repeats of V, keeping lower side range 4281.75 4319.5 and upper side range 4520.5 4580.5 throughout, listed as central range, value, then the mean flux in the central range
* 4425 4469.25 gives -0.4 Angstrom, 16.4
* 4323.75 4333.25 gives -0.6 Angstrom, 15.6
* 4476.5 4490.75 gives -0.9 Angstrom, 17.8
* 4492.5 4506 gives -0.6 Angstrom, 17.7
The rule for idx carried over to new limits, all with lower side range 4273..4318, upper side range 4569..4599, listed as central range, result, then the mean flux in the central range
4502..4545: -1.89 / 18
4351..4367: 0.13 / 15.3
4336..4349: 1.89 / 13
